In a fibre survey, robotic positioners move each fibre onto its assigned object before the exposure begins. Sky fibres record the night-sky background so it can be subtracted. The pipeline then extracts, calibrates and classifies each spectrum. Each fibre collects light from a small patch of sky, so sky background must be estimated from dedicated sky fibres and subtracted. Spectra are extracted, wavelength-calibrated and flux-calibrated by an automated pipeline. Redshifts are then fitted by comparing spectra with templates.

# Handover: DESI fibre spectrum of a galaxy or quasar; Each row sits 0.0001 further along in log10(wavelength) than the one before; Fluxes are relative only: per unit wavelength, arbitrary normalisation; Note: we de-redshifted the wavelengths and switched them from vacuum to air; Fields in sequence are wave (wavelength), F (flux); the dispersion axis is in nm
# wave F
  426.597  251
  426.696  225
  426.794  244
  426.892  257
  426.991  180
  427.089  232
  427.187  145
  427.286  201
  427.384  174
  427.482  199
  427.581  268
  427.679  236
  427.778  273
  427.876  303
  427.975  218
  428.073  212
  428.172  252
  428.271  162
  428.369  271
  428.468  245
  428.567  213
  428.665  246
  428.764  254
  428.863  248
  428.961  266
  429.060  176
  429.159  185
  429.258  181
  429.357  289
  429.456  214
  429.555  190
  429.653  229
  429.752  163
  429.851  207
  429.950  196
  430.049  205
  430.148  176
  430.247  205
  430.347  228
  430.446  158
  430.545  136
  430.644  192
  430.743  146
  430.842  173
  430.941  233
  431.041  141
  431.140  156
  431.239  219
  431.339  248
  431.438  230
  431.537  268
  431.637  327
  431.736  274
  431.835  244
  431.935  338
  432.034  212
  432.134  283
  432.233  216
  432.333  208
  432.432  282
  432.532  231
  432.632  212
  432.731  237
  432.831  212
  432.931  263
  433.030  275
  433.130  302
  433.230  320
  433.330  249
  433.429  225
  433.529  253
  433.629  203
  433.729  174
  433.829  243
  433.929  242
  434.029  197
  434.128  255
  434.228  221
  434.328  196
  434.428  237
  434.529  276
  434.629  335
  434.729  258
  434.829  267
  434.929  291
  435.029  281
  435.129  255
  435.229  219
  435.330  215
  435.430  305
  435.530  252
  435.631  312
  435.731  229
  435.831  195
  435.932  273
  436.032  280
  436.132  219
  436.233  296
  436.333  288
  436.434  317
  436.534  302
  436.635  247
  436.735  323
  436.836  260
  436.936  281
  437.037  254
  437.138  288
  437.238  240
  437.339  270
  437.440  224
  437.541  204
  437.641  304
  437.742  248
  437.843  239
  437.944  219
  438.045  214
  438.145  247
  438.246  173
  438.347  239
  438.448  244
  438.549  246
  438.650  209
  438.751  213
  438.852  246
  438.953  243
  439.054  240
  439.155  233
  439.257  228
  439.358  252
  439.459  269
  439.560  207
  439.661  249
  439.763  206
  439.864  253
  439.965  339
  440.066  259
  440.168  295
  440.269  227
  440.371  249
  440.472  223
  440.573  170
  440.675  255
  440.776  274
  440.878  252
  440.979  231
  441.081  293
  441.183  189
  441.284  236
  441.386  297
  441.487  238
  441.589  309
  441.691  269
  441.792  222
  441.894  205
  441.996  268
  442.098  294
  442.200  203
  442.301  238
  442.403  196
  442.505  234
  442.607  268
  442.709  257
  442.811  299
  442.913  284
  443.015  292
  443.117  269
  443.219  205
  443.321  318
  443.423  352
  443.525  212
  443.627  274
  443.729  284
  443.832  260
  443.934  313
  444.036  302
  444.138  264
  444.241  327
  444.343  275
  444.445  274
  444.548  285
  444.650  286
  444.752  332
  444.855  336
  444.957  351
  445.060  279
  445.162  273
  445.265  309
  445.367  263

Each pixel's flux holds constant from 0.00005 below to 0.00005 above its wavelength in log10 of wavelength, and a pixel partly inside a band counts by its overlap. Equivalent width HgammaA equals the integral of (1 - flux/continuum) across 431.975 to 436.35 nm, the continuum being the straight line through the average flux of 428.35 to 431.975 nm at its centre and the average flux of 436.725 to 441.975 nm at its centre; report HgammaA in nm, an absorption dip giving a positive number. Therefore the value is -0.38 nm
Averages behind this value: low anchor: 217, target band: 250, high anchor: 246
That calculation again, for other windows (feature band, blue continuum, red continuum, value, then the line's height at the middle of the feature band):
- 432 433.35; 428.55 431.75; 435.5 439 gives -0.15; 225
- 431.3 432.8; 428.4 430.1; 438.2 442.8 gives -0.19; 225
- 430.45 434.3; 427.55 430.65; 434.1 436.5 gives 0.16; 241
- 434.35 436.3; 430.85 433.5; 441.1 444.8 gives -0.08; 252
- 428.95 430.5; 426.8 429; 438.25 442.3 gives 0.20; 232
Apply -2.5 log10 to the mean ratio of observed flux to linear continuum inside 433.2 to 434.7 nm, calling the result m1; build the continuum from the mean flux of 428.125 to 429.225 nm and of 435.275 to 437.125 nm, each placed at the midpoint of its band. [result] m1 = 0.07 mag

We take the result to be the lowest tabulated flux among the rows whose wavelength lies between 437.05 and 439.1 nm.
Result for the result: 173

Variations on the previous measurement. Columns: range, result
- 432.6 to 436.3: 174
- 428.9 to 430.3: 163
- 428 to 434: 136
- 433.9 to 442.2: 170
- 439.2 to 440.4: 206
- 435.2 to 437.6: 195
